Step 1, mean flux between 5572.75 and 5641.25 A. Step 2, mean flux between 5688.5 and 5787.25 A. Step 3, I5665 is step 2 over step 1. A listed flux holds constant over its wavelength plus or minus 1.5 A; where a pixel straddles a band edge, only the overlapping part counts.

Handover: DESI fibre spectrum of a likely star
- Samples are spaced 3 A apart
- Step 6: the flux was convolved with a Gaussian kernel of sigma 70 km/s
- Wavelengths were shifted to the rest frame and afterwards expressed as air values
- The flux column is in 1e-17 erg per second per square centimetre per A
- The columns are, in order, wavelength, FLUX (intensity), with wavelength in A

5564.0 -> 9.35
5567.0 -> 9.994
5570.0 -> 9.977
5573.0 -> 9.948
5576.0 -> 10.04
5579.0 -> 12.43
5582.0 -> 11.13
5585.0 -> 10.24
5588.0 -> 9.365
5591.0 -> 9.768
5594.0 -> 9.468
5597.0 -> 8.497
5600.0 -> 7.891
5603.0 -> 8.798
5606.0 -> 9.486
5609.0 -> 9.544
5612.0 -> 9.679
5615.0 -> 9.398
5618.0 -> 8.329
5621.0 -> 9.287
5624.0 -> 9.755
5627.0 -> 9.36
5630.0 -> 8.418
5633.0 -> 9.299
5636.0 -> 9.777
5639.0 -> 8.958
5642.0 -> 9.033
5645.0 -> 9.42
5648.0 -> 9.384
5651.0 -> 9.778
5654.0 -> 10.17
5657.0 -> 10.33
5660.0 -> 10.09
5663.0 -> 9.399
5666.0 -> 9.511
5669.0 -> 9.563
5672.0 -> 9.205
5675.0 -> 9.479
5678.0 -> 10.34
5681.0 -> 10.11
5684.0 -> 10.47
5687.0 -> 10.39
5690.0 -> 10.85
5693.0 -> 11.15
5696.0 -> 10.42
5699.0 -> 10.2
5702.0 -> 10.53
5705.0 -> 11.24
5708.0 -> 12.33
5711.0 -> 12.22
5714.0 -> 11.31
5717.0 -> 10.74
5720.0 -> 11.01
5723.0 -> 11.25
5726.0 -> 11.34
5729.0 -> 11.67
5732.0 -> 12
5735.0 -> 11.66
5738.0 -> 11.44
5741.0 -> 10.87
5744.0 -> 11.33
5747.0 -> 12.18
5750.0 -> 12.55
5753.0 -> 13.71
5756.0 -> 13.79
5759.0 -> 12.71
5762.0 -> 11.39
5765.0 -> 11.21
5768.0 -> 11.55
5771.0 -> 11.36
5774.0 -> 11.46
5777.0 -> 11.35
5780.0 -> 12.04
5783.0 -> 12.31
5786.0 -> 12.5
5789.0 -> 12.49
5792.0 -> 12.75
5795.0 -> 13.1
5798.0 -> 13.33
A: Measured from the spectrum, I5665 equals 1.2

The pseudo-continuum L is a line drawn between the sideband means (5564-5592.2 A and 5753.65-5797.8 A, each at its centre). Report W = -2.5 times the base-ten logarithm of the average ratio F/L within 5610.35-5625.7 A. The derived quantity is 0.15 mag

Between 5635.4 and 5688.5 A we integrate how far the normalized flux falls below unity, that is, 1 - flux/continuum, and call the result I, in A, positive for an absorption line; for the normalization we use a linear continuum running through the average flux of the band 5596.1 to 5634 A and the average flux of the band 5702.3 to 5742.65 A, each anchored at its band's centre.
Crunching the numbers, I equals 1.9 A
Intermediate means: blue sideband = 9.06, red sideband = 11.4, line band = 9.74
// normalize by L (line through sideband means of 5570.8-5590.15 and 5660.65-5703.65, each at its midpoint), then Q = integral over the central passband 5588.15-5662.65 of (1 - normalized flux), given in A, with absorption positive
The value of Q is 7.1 A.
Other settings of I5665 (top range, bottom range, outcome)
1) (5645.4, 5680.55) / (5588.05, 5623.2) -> 1.07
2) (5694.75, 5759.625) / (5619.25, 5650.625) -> 1.26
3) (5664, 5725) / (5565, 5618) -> 1.09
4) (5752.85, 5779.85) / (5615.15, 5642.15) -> 1.31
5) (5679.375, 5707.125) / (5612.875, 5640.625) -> 1.16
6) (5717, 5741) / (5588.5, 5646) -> 1.24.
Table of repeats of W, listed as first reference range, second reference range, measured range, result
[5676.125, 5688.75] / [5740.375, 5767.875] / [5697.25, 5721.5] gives -0.016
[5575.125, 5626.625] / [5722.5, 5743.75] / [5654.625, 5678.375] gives 0.084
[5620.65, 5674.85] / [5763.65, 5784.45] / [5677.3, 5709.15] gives -0.048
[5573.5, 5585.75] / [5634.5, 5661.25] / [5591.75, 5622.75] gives 0.150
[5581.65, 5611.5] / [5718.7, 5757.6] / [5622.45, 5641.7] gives 0.085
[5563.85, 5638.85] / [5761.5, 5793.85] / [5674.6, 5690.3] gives 0.036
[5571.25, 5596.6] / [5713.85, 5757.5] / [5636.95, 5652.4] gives 0.164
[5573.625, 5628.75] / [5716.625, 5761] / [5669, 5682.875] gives 0.113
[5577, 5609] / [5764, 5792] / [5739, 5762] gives -0.073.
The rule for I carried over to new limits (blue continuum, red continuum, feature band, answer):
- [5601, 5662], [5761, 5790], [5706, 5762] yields -4.0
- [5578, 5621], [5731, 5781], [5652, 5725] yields 2.6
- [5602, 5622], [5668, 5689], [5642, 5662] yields -0.2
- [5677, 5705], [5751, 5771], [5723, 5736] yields -0.1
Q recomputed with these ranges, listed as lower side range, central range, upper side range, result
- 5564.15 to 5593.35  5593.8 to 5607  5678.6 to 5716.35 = 2.1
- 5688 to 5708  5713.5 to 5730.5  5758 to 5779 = -0.2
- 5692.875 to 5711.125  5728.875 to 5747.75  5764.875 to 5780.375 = -0.5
